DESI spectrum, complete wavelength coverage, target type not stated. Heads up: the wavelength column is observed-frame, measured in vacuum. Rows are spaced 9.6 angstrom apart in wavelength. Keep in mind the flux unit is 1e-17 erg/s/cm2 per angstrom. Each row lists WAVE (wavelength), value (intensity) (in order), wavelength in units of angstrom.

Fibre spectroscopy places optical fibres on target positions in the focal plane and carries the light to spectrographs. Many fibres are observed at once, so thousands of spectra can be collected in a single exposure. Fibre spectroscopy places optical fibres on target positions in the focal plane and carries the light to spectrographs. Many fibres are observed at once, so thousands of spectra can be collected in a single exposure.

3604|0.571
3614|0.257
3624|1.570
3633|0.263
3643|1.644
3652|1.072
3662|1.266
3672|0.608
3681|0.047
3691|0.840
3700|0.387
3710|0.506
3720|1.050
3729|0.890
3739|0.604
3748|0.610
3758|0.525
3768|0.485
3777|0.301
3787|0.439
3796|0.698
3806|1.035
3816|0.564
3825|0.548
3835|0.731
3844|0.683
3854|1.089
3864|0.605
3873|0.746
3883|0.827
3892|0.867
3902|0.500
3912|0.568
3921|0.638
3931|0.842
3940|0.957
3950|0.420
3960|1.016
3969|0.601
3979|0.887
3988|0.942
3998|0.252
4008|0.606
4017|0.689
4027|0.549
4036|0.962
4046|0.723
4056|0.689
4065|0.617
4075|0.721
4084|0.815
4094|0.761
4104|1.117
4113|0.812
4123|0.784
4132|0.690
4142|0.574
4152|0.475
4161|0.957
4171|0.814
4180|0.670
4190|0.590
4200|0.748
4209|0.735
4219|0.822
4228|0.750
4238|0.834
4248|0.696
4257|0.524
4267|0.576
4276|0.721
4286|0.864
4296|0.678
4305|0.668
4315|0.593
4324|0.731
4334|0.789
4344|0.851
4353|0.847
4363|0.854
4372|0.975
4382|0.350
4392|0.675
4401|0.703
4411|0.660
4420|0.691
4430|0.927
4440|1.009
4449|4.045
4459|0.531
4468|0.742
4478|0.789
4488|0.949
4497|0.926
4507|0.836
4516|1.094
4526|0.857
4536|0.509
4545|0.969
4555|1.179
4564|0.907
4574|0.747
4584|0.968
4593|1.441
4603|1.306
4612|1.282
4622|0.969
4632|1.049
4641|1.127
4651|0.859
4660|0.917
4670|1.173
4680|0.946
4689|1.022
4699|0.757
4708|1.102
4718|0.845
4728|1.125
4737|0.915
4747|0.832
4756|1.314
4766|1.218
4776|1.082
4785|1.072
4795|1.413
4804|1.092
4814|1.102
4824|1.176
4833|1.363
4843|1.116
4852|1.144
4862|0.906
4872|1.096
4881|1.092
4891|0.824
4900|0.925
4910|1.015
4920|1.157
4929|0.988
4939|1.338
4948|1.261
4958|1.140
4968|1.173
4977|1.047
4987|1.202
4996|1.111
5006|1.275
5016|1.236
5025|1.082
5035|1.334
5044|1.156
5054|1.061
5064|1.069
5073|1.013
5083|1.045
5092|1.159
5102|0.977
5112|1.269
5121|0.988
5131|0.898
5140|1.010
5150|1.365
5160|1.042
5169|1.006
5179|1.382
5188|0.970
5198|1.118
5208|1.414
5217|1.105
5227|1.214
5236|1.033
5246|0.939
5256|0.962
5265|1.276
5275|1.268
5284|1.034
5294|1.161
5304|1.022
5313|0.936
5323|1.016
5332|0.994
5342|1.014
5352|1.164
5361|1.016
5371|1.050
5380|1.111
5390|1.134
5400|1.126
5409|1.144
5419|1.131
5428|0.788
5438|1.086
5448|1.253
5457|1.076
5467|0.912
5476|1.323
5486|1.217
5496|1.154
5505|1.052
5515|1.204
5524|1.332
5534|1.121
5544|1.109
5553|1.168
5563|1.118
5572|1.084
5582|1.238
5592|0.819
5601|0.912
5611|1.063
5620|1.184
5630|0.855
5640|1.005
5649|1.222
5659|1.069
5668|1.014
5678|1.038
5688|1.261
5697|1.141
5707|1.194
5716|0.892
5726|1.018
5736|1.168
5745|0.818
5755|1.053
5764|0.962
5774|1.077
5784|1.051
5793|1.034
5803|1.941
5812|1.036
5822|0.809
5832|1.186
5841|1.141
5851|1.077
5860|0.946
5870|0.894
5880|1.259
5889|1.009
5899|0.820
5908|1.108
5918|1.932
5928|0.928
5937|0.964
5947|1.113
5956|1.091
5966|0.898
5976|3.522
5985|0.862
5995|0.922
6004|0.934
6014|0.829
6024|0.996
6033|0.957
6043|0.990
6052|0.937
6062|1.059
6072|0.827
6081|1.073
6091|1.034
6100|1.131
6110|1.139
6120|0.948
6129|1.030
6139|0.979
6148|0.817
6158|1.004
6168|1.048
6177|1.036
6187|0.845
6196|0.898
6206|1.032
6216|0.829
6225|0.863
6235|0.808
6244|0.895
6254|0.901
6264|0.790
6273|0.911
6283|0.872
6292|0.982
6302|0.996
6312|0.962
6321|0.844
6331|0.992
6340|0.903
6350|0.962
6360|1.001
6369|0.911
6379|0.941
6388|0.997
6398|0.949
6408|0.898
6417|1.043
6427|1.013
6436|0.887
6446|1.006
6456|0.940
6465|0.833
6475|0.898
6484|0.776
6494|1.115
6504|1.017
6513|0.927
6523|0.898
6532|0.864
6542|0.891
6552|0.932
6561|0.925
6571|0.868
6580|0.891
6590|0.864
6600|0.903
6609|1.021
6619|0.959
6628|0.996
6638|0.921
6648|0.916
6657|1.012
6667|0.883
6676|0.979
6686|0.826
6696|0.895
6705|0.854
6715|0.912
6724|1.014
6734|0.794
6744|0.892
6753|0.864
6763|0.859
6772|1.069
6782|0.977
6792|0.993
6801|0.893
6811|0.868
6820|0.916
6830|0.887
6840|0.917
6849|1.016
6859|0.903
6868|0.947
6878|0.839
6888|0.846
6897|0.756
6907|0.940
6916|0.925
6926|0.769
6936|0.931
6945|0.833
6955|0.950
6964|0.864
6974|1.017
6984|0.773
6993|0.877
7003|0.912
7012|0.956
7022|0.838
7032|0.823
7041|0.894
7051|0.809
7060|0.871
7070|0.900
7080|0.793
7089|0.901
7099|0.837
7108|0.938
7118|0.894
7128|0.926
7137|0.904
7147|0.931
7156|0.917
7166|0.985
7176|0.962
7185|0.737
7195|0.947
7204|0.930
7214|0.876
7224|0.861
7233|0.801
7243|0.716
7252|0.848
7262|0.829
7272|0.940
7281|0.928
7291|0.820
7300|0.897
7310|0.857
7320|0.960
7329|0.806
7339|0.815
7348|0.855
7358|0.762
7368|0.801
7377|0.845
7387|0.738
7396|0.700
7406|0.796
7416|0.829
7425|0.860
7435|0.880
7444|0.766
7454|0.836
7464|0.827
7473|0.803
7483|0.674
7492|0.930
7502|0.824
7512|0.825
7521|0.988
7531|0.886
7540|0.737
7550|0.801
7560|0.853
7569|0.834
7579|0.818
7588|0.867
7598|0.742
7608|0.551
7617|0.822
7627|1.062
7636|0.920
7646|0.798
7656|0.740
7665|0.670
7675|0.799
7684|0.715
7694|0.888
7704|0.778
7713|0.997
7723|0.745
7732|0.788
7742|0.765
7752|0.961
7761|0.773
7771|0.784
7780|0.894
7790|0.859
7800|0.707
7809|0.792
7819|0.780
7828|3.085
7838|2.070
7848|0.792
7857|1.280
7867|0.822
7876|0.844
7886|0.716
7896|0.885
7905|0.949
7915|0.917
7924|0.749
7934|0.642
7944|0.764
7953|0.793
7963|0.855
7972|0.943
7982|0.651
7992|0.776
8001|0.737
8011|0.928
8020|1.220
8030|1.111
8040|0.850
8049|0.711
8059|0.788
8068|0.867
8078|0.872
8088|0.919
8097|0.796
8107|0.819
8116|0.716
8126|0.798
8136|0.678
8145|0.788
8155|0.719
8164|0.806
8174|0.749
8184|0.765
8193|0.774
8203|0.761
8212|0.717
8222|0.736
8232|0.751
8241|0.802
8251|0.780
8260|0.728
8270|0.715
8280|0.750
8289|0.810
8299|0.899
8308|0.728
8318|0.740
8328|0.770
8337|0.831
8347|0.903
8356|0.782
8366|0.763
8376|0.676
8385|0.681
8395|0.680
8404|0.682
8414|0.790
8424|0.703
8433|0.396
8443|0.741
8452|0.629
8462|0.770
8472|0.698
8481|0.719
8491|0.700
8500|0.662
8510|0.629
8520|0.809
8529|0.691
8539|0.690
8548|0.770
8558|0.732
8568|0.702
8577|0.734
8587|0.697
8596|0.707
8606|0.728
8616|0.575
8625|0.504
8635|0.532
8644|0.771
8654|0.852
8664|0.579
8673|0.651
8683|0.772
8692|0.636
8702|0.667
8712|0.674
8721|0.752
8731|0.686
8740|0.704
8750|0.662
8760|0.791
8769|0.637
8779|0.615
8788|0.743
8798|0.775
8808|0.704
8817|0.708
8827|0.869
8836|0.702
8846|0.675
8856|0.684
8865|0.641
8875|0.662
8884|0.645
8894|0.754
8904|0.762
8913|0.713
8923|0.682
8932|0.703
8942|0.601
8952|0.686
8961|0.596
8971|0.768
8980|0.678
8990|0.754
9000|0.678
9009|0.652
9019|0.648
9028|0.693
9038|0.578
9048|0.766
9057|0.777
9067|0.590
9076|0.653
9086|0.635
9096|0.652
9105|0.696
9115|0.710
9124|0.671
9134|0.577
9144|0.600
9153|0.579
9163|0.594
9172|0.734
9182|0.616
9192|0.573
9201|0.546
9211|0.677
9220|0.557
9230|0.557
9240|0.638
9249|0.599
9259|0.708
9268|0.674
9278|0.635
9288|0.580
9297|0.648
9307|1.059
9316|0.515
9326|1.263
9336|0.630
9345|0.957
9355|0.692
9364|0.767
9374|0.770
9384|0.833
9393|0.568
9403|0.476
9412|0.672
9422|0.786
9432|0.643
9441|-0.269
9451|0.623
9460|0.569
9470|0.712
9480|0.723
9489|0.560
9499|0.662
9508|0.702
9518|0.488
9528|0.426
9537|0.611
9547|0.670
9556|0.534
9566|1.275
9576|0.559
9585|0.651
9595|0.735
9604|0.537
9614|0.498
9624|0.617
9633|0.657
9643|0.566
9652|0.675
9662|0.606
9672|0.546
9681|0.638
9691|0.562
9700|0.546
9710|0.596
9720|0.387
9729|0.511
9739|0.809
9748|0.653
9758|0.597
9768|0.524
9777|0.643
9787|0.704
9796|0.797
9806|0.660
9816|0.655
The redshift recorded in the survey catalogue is 0.193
